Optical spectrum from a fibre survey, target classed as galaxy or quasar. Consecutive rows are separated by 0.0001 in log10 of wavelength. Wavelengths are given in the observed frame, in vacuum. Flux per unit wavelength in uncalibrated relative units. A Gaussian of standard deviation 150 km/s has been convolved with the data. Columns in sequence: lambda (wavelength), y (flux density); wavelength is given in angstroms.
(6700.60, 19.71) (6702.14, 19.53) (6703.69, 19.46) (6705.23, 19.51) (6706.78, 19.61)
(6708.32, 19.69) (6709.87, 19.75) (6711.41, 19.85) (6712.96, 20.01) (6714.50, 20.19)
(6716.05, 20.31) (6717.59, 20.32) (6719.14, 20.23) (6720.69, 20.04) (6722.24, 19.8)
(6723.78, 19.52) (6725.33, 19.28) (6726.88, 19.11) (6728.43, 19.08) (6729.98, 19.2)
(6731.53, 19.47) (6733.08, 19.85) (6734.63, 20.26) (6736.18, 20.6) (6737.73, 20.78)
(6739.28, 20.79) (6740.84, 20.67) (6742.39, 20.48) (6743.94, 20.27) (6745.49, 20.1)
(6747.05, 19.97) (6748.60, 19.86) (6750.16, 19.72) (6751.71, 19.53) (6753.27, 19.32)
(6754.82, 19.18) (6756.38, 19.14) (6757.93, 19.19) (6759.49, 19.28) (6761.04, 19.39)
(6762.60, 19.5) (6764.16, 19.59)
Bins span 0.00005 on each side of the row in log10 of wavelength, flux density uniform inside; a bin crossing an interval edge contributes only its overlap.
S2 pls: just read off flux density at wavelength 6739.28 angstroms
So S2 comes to 20.79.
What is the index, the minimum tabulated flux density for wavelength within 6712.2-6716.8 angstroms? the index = 20.01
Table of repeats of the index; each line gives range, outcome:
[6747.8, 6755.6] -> 19.18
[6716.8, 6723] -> 19.8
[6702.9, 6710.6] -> 19.46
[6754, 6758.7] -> 19.14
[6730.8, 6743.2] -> 19.47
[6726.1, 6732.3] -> 19.08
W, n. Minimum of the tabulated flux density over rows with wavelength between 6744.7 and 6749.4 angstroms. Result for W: 19.86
